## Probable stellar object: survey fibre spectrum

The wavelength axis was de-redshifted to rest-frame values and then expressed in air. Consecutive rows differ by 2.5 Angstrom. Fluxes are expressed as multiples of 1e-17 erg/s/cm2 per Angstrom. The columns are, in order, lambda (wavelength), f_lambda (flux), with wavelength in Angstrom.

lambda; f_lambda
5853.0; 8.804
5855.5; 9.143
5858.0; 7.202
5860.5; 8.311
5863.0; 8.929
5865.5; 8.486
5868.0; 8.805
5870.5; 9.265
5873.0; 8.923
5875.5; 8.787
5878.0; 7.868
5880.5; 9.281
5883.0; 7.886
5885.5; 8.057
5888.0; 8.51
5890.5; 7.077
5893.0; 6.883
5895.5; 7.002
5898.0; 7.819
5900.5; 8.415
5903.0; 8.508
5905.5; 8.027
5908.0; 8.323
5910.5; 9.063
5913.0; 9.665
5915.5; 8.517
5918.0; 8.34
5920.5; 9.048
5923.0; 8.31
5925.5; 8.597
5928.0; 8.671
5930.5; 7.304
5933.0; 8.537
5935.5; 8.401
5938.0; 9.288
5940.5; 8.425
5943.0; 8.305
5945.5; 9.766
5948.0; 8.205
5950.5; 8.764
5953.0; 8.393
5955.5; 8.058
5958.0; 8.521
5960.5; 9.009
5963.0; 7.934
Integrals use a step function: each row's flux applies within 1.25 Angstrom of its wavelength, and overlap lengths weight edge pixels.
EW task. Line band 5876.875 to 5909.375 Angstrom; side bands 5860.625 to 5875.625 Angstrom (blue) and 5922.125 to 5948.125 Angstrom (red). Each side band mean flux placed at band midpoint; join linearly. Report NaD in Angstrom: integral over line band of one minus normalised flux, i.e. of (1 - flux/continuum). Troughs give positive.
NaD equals 2.78 Angstrom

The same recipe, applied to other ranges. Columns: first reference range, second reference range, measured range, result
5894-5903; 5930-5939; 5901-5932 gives -1.51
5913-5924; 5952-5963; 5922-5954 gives 0.07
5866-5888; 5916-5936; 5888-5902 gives 1.60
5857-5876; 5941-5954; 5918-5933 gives 0.45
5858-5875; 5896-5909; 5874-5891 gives 0.34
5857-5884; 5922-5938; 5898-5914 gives -0.27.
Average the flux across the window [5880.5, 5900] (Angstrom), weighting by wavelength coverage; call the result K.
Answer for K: 7.74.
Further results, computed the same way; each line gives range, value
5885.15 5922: 8.22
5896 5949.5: 8.53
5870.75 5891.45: 8.36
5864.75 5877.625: 8.8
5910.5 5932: 8.59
